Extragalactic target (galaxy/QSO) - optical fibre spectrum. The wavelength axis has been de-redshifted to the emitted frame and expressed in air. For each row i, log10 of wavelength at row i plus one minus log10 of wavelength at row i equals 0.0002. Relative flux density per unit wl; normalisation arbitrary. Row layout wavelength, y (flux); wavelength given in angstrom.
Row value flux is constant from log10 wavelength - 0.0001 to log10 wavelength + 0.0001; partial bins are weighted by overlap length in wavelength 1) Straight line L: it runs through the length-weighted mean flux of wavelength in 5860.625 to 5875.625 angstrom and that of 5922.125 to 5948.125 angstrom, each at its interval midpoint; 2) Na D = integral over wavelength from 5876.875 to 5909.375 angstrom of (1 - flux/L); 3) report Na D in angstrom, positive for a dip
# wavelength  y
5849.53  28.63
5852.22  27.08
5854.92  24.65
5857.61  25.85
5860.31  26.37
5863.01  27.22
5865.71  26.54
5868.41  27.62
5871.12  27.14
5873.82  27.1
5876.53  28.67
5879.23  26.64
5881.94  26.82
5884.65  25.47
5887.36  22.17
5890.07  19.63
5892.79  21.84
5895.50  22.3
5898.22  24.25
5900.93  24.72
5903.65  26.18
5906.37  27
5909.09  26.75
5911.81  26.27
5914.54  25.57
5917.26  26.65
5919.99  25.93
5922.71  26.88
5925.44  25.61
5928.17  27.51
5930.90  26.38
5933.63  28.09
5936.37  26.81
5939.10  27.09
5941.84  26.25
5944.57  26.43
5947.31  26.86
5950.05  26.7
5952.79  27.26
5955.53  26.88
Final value 3.0 angstrom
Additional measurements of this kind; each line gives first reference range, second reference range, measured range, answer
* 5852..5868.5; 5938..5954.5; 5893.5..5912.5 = 1.0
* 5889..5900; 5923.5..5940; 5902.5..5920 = -1.5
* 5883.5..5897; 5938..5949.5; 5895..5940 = -3.1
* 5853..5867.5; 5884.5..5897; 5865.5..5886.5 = -2.5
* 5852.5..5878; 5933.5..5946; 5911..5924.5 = 0.3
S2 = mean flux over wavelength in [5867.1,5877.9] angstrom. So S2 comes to 27.6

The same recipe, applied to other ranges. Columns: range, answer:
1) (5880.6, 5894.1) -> 23.2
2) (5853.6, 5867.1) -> 26.1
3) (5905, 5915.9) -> 26.4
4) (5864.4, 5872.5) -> 27.1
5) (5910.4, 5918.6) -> 26.2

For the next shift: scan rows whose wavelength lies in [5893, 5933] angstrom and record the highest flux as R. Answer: 27.51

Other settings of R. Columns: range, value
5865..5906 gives 28.67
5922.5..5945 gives 28.09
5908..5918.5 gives 26.75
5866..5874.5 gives 27.62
